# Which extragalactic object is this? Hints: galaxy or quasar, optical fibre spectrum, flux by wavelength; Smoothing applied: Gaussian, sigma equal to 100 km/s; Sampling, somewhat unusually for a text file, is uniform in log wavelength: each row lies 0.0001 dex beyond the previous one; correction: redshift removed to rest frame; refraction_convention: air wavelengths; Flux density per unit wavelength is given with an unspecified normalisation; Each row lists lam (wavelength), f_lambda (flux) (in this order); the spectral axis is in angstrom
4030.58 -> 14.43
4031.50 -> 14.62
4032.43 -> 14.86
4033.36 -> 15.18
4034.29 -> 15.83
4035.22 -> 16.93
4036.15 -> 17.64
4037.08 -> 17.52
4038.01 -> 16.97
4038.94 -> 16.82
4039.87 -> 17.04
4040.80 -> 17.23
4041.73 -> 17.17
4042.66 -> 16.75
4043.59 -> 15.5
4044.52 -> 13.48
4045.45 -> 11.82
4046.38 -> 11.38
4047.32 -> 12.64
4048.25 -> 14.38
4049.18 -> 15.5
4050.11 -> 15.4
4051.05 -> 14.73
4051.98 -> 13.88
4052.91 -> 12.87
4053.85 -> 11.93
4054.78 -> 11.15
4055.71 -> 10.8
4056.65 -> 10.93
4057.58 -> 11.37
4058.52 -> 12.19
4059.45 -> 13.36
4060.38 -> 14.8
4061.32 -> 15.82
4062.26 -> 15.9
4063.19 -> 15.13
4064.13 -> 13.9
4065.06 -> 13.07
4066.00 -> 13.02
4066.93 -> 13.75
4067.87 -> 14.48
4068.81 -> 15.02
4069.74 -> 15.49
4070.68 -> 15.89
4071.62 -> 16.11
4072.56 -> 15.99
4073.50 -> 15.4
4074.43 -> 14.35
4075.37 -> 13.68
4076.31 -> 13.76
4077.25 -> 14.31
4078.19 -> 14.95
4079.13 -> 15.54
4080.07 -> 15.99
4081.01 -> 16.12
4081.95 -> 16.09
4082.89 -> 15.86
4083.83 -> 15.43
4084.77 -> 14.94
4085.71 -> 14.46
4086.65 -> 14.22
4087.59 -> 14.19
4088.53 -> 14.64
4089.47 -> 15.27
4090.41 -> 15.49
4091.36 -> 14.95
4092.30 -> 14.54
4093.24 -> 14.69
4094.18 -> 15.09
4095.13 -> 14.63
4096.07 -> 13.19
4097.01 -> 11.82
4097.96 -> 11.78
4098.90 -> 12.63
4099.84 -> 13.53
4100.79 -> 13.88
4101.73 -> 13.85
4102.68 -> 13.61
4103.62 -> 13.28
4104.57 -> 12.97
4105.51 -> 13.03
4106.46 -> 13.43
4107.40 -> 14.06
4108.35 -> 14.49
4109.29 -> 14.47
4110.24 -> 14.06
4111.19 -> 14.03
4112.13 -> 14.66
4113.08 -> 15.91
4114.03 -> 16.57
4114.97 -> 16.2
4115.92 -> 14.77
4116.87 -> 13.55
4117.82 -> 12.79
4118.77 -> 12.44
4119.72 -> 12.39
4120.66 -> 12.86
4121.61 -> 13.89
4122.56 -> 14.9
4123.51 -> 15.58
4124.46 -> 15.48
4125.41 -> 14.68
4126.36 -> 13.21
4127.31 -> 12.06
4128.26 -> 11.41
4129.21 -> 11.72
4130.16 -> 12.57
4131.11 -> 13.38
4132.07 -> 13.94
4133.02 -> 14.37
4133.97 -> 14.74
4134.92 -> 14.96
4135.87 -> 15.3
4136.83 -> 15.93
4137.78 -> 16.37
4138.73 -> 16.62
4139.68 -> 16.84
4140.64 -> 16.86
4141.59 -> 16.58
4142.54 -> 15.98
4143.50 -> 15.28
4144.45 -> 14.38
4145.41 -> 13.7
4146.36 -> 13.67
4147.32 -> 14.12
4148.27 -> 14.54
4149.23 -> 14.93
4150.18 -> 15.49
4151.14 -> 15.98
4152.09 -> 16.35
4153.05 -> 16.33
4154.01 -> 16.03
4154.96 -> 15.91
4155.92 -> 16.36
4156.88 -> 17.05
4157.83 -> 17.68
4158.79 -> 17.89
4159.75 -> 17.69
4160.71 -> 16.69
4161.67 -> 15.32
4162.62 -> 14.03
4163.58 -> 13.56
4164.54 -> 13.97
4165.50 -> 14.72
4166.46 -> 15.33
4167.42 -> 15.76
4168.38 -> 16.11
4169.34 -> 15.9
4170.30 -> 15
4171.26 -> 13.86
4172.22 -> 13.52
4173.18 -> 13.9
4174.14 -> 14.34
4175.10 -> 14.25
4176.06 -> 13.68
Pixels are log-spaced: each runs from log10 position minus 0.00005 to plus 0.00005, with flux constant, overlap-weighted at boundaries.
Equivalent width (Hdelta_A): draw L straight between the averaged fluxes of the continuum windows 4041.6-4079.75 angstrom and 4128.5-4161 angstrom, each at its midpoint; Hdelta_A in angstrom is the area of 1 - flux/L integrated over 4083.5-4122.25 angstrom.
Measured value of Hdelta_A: 1.81 angstrom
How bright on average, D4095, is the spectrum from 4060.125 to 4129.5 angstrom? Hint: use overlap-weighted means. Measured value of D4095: 14.3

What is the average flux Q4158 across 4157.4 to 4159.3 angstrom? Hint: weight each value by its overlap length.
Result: 17.7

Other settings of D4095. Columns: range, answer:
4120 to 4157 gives 14.8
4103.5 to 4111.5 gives 13.8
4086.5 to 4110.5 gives 13.9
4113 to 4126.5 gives 14.3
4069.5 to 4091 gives 15.1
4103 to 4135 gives 13.9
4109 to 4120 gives 14.3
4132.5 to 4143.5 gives 15.8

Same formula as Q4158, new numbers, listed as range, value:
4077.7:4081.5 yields 15.6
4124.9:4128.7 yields 12.9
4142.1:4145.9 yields 14.8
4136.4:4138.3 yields 16.2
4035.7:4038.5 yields 17.4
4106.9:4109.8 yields 14.3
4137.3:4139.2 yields 16.5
